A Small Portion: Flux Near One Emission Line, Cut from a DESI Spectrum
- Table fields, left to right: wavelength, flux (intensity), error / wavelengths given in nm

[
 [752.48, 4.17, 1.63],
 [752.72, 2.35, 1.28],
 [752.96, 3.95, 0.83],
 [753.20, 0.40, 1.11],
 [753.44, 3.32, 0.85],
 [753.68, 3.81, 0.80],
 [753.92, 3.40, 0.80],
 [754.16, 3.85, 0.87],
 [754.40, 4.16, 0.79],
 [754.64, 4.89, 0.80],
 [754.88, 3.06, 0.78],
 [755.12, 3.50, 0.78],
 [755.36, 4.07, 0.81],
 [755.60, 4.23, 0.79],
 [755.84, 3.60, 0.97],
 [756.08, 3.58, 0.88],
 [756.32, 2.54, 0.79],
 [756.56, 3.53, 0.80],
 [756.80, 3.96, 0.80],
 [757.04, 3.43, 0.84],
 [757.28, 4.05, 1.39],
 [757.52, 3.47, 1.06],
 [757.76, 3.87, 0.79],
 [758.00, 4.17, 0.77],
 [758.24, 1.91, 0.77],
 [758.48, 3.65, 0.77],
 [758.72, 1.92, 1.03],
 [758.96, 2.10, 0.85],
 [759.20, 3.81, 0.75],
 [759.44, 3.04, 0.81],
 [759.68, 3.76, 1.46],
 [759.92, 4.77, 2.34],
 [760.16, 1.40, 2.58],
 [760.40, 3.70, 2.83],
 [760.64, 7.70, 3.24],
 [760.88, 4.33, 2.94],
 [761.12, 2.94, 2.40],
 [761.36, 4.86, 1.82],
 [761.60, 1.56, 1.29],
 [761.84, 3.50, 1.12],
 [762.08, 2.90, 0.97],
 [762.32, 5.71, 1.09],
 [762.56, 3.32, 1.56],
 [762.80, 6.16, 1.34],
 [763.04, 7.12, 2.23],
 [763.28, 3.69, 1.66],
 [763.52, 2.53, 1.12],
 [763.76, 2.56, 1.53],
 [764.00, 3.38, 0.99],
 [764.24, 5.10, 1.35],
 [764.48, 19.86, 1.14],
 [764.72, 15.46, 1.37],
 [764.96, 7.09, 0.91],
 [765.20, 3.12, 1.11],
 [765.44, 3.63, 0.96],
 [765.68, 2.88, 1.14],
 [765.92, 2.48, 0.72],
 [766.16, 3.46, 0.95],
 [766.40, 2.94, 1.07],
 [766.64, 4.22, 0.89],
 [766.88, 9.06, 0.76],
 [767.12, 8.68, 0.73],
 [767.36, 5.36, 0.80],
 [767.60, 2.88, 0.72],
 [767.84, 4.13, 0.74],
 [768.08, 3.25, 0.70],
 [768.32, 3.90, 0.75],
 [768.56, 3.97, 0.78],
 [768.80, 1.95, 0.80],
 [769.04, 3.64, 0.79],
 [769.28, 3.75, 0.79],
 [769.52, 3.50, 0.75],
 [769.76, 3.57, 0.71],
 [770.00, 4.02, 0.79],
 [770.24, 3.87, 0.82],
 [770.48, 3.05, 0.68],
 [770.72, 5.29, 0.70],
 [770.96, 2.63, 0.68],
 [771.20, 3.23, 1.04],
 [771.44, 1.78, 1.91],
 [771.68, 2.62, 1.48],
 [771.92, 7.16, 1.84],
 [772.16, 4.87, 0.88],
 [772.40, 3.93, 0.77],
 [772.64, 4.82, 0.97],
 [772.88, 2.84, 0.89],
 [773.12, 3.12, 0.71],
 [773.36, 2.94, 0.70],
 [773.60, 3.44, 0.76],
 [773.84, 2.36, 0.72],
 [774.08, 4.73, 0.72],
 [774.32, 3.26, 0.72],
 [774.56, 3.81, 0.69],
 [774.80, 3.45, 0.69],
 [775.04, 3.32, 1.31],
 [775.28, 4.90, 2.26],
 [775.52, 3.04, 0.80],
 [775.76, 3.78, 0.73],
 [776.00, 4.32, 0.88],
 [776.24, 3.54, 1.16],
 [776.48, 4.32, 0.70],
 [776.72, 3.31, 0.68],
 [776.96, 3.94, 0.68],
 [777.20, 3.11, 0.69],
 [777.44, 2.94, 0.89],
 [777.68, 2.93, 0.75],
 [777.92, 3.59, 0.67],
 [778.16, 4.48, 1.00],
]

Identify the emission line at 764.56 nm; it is H-alpha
